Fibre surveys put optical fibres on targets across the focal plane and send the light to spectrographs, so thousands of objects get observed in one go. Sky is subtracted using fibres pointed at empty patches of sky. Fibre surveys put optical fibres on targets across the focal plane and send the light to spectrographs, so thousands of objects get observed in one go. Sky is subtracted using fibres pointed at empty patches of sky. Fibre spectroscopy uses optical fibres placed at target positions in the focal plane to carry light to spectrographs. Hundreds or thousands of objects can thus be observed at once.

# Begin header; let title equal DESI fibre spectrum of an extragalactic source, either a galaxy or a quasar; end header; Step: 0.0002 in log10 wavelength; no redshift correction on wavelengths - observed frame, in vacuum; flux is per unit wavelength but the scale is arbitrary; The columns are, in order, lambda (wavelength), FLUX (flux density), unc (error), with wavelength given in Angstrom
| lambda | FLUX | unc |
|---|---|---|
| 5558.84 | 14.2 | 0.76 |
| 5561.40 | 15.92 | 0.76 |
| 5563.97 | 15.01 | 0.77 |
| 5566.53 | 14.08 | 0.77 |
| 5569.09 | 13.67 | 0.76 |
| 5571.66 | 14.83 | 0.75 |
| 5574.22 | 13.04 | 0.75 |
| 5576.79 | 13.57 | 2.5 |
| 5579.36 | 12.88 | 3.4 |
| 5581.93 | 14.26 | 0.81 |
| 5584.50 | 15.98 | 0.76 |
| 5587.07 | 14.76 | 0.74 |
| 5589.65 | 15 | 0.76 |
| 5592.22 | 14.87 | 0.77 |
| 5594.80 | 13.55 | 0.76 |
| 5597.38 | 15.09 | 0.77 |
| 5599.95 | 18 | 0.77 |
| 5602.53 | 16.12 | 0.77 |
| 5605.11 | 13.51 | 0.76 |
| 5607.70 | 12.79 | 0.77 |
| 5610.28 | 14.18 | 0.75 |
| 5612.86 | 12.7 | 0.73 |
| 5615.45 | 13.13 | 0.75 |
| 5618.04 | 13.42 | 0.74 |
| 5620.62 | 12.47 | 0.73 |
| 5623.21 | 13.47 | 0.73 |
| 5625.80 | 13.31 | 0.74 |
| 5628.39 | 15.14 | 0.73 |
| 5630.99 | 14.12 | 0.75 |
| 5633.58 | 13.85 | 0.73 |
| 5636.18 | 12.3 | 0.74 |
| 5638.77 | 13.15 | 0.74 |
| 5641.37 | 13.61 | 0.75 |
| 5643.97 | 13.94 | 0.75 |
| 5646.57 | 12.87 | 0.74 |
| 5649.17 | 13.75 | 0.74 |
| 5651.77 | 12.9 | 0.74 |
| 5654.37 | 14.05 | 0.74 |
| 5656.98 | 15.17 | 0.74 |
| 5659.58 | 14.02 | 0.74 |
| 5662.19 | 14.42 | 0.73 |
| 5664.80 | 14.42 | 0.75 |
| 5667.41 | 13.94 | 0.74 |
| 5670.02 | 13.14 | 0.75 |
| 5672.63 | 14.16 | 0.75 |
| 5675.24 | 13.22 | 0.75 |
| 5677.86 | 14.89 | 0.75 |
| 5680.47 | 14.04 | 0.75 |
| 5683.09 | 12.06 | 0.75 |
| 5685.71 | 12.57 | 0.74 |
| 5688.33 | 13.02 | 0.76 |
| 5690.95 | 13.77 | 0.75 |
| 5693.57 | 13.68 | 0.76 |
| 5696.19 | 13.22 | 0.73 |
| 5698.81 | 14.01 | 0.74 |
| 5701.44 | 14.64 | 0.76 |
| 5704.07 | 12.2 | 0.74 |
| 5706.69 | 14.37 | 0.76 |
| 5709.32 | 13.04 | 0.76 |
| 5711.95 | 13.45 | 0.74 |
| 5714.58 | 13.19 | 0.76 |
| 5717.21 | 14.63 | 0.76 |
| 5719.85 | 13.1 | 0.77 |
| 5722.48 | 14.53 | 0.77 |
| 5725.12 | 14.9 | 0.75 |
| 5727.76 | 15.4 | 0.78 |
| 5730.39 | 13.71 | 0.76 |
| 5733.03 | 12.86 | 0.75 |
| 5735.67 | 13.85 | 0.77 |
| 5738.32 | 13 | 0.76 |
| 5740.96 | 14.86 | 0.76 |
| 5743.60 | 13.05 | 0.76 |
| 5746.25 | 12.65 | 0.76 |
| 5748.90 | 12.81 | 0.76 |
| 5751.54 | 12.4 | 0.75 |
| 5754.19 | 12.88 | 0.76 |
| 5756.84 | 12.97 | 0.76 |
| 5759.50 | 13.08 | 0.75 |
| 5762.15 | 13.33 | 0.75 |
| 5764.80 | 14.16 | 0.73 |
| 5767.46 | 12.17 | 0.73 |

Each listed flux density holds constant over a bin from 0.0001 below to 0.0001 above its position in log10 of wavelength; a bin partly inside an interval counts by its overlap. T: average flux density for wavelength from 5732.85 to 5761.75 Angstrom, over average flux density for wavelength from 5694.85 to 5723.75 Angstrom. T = 0.96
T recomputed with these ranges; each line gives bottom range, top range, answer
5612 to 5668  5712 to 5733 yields 1.03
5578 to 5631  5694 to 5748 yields 0.96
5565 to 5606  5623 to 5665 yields 0.94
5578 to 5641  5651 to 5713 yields 0.97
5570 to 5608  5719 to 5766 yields 0.93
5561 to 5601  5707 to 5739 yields 0.95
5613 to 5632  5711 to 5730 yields 1.05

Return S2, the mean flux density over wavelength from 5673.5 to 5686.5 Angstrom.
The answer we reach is 13.4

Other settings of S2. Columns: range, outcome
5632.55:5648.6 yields 13.3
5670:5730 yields 13.7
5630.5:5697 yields 13.6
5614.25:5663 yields 13.6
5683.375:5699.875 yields 13.3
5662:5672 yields 13.9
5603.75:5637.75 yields 13.4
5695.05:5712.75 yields 13.6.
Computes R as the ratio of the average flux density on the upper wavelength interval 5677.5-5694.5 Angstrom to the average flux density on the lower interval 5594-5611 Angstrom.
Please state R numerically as 0.90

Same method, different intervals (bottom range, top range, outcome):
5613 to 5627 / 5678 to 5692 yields 1.01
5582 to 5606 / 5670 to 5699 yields 0.89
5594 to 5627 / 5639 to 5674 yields 0.99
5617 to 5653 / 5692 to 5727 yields 1.03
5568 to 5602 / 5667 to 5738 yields 0.94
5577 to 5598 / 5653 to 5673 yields 0.98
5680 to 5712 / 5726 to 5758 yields 1.00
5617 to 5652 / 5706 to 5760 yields 1.01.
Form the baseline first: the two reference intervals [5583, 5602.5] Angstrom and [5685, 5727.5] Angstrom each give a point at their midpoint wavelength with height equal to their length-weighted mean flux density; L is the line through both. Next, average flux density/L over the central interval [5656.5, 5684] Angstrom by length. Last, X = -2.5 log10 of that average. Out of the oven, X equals 0.02 mag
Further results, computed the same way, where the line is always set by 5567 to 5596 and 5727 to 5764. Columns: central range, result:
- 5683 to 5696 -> 0.04 mag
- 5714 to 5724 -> -0.04 mag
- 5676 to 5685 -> 0.01 mag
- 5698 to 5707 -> -0.01 mag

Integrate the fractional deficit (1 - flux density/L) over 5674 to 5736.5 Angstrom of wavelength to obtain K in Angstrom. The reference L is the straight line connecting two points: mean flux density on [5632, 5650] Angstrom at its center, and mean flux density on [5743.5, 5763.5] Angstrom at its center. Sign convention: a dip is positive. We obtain -2.84 Angstrom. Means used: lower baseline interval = 13.4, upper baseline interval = 12.9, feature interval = 13.7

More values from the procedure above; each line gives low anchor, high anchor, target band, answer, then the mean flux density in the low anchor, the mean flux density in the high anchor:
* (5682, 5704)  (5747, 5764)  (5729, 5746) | -0.59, 13.3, 12.9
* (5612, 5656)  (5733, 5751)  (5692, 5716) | -0.36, 13.4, 13.3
